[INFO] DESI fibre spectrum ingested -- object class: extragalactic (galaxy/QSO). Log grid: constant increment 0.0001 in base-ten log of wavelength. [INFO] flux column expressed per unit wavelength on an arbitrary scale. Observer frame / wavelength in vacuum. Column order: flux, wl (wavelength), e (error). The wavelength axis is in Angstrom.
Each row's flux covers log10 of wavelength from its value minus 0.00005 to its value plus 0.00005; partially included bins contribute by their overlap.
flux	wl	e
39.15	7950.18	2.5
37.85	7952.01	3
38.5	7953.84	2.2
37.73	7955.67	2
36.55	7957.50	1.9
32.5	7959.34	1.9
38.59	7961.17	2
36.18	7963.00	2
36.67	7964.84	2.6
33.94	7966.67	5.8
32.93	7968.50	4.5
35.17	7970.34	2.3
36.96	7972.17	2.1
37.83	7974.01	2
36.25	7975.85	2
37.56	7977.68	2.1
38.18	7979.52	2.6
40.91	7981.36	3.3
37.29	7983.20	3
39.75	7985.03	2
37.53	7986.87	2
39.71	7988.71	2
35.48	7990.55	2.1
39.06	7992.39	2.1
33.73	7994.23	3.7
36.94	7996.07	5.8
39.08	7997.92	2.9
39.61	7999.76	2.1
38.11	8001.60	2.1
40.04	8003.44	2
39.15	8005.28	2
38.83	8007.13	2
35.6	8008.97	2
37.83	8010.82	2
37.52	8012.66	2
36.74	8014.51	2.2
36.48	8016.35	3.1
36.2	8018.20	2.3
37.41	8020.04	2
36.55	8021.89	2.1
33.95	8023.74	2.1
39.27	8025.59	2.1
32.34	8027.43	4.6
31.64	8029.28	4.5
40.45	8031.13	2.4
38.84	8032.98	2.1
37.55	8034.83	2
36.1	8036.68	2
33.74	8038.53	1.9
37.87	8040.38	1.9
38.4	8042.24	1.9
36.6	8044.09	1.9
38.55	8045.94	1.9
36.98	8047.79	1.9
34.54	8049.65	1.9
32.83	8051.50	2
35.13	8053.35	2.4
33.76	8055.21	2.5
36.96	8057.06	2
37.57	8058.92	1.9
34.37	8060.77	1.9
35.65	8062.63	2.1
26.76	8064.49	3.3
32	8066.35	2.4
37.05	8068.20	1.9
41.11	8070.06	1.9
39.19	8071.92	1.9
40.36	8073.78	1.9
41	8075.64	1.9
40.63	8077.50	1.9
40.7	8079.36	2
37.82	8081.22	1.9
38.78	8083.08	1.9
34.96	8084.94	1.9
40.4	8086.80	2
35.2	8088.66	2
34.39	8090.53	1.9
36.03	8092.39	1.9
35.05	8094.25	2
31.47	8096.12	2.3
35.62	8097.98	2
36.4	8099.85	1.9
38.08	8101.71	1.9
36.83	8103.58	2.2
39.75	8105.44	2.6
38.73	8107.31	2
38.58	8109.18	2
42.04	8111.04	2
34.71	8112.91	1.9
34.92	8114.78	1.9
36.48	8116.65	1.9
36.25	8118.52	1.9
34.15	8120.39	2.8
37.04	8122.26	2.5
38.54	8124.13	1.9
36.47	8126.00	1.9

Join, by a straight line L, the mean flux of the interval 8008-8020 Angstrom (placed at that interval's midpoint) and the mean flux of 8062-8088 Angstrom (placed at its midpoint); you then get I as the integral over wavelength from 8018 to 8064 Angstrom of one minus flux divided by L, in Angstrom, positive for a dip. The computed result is 1.4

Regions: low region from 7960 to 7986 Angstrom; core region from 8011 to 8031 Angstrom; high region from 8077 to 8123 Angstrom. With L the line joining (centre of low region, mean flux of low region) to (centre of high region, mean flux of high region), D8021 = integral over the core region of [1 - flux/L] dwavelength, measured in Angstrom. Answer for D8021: 0.5 Angstrom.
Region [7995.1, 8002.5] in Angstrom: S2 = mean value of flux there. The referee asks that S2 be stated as 38.4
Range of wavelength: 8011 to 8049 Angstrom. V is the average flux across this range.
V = 36.7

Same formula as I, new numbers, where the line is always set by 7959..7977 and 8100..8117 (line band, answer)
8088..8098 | 0.8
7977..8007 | -1.7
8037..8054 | 0.4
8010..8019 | -0.1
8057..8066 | 0.8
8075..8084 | -0.6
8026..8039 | 0.3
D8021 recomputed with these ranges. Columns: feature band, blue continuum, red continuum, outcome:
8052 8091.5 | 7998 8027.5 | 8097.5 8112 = 1.3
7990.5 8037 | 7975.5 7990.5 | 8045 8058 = -0.1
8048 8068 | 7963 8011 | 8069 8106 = 1.8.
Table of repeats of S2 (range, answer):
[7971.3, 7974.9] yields 37.4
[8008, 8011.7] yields 36.7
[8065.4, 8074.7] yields 37.9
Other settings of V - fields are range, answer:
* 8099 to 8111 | 38.4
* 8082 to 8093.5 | 36.6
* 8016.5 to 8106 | 36.5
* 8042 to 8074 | 35.8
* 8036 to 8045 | 36.5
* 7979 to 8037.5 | 37.4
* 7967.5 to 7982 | 36.9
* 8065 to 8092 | 37.9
